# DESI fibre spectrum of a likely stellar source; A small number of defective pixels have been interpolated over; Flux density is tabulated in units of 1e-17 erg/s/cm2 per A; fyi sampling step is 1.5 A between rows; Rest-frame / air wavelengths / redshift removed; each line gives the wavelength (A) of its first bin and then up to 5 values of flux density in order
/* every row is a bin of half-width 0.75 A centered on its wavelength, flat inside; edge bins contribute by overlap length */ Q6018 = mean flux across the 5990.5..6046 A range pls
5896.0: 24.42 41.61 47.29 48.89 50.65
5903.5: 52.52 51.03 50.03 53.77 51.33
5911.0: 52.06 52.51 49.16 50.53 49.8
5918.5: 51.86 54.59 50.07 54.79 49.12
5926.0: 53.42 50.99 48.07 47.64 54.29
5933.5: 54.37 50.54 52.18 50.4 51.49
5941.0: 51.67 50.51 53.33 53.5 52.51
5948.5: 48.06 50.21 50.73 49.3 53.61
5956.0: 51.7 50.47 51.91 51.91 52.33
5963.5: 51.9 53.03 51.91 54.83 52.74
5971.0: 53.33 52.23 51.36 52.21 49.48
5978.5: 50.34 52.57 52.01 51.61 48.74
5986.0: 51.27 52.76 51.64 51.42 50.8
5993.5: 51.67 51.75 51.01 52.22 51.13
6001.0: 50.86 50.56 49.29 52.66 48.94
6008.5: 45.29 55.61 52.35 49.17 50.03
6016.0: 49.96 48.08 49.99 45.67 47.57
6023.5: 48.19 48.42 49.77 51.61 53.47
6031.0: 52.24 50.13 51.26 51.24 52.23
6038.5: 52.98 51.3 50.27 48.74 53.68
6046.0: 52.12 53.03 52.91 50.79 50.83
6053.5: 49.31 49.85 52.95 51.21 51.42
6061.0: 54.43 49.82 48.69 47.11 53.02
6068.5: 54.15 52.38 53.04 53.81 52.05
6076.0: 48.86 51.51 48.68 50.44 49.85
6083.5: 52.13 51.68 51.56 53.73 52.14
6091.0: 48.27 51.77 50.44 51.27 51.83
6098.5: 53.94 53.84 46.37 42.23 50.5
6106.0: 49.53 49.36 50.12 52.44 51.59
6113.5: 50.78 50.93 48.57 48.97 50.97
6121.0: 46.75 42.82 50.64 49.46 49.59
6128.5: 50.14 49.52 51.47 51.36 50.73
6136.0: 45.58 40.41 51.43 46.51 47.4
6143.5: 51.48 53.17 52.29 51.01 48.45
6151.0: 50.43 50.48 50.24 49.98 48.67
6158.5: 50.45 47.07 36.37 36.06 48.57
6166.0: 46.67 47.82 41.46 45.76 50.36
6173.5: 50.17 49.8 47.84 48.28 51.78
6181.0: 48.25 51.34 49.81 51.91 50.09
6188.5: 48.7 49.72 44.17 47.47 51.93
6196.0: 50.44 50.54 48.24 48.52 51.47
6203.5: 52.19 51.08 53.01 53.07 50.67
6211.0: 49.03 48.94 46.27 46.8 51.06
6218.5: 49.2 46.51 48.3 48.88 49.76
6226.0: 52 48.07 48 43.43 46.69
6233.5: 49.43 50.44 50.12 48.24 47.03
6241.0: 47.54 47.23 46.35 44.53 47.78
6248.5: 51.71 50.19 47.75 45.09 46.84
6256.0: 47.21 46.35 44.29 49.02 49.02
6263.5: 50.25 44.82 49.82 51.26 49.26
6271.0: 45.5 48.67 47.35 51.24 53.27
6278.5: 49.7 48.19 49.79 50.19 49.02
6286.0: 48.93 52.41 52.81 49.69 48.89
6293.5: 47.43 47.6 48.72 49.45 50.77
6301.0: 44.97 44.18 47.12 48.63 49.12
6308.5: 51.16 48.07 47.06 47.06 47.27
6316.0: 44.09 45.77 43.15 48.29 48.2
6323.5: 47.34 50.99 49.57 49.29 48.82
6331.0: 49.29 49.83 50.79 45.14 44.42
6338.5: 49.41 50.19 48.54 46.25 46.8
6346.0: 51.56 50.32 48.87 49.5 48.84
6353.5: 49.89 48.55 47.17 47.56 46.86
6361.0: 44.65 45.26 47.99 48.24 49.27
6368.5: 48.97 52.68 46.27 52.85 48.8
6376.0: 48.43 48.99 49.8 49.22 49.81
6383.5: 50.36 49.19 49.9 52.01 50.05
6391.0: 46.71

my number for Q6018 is 50.6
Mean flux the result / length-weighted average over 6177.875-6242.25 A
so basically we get 49.3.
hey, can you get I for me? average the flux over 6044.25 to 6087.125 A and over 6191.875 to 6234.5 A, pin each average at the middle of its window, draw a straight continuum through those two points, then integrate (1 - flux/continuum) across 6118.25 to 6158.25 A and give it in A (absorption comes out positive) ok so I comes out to 0.9 A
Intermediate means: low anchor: 51.4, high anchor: 49.3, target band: 49.3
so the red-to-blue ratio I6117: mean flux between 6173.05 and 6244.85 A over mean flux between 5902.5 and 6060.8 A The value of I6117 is 0.96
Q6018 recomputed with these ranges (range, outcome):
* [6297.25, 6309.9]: 48.2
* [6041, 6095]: 51.3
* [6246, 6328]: 48.4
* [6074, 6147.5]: 49.9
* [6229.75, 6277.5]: 48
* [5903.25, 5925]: 51.6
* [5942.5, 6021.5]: 51.2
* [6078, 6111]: 50.5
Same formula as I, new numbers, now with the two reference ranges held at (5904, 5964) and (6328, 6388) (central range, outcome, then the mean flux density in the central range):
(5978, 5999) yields -0.13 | 51.4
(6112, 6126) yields 0.35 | 49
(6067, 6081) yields -0.33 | 51.8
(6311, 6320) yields 0.60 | 45.8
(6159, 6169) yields 1.25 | 43.8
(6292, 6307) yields 0.41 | 47.8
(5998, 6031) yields 0.58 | 50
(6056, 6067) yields -0.06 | 50.9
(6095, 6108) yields 0.13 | 49.9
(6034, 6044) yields -0.08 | 51.2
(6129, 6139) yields 0.34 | 48.5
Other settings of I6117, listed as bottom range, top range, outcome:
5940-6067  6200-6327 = 0.95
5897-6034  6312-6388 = 0.95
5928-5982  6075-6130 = 0.97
